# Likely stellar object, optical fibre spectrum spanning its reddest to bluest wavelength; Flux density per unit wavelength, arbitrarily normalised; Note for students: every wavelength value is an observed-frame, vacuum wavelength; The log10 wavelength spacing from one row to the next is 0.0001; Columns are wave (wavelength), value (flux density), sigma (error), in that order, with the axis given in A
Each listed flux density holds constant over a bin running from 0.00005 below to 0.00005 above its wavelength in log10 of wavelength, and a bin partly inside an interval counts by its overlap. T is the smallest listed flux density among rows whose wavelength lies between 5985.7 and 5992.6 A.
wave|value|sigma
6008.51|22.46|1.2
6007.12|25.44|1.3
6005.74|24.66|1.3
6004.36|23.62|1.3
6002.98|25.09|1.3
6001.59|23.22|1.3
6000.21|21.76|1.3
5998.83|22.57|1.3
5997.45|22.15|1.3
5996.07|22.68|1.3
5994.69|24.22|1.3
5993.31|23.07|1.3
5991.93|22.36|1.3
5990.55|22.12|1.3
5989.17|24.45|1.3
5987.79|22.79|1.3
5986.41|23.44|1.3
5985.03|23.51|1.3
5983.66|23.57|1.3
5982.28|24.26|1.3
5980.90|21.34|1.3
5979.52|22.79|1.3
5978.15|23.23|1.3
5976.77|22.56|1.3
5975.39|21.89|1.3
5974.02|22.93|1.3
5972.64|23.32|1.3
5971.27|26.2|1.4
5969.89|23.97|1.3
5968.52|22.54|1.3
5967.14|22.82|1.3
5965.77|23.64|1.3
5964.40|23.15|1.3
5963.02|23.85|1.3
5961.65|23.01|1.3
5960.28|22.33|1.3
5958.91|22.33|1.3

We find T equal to 22.12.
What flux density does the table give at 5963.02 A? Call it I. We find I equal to 23.85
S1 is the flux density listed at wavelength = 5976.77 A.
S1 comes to 22.56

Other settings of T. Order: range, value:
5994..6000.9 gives 21.76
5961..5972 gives 22.54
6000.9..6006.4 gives 23.22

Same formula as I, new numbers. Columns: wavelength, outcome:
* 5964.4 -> 23.15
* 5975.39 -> 21.89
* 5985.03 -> 23.51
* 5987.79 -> 22.79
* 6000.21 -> 21.76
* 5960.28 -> 22.33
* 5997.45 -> 22.15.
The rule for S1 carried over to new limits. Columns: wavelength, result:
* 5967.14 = 22.82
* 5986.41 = 23.44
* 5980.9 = 21.34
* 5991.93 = 22.36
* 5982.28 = 24.26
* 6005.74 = 24.66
